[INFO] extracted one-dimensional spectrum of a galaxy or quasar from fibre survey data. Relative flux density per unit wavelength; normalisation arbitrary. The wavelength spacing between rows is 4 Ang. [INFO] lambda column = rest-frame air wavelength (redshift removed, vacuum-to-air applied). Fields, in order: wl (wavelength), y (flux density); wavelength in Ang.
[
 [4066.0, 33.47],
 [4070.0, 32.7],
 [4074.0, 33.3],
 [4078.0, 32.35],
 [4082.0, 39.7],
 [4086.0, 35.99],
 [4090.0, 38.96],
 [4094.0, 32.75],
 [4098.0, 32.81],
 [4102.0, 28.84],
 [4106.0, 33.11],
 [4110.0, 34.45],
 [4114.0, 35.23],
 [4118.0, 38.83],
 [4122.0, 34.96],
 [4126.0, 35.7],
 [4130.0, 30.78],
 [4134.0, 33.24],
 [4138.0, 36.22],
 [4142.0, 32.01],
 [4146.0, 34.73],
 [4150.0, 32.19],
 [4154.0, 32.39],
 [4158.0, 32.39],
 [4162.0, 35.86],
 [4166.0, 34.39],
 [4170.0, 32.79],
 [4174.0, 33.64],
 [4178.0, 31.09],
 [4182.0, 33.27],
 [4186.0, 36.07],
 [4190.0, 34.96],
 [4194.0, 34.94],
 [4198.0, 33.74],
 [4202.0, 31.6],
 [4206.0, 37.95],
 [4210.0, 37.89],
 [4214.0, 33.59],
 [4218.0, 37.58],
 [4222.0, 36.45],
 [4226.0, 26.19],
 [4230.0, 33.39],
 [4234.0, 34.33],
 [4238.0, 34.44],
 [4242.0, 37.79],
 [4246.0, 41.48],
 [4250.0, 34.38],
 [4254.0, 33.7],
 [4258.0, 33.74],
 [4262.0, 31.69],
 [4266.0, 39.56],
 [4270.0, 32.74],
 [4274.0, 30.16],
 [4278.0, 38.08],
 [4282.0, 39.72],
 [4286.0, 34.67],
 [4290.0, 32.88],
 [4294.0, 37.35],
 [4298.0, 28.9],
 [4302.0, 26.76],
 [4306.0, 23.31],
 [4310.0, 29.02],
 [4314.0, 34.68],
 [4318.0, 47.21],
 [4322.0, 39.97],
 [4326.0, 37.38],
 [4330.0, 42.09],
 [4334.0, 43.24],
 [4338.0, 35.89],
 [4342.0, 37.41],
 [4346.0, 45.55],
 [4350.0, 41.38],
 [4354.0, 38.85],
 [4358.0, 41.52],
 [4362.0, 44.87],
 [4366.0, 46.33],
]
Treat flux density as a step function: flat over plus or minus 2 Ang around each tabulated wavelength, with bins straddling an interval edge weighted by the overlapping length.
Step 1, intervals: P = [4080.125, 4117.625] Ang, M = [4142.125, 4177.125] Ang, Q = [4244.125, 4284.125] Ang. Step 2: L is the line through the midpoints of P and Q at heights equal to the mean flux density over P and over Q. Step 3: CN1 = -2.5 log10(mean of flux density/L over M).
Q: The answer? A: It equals 0.05 mag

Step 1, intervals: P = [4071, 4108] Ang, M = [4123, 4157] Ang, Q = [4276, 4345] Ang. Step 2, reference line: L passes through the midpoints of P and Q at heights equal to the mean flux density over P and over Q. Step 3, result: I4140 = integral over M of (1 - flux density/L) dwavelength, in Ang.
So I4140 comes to 1.1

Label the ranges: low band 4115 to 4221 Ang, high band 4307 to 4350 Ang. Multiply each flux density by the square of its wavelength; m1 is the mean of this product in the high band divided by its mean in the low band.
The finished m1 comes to 1.22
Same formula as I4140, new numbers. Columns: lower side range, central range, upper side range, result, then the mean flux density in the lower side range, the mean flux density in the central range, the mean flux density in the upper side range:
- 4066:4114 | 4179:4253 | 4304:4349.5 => 2.47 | 34.1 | 34.9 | 37.9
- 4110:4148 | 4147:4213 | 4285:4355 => 1.96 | 34.6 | 34.1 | 36.5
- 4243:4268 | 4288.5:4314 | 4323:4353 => 5.51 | 35.8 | 30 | 40.4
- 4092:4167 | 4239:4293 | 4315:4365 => 4.39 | 33.7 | 35.4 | 41.2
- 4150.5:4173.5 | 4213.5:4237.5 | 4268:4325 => 0.07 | 33.5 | 33.6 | 34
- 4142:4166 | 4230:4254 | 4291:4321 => -2.15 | 33.5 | 36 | 32.7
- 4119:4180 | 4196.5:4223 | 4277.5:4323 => -1.36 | 33.6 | 35.5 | 34.1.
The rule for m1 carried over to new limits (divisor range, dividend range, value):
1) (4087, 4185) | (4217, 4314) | 1.06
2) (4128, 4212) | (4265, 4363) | 1.16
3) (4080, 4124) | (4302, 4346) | 1.17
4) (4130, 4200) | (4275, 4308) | 1.03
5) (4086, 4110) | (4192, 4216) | 1.09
